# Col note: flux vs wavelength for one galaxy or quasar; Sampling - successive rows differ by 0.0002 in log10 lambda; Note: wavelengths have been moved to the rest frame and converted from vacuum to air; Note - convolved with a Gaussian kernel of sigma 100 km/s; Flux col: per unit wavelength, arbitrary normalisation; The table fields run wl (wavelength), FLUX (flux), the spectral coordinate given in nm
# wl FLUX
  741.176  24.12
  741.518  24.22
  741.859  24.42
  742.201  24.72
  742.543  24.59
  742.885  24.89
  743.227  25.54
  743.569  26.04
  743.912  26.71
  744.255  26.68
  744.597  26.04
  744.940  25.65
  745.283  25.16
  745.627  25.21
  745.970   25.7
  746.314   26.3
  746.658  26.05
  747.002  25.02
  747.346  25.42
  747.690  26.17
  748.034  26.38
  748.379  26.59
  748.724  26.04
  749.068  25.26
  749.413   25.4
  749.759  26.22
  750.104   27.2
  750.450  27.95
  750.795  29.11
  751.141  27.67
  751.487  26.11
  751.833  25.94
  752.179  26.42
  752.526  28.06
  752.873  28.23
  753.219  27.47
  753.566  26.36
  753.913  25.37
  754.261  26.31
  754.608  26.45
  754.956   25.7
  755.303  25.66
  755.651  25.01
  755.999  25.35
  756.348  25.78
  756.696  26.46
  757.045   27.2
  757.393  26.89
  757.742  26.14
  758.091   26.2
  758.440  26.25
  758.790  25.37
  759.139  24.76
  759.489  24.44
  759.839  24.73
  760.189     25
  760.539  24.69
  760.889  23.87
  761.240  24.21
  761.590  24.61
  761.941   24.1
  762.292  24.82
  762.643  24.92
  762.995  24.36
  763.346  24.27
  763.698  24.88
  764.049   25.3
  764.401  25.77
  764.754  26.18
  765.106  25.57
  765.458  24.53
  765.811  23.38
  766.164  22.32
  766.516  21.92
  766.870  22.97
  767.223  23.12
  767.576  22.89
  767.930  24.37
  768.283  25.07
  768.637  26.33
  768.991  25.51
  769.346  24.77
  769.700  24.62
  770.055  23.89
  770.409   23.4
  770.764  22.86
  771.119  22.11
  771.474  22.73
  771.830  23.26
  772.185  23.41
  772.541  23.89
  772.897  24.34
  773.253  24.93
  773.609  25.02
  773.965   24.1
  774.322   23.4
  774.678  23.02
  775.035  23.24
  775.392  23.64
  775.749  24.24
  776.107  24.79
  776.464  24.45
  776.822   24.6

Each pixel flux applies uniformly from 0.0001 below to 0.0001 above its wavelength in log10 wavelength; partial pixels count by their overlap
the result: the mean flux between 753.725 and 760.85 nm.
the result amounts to 25.7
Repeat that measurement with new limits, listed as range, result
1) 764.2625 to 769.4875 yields 24.3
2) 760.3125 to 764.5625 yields 24.7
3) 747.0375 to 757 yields 26.4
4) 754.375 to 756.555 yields 25.7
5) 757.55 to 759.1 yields 25.9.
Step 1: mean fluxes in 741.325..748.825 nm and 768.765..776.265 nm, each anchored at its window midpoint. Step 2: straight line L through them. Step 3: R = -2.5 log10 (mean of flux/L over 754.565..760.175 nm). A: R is -0.039 mag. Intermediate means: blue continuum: 25.6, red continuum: 23.9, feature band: 25.7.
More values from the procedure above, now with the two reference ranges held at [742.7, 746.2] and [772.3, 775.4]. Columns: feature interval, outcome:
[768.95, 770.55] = -0.01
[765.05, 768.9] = 0.02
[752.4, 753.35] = -0.11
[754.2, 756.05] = -0.03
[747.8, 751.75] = -0.05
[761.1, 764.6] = 0.00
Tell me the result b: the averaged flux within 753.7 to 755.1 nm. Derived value 26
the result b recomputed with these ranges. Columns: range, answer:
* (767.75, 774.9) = 24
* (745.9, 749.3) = 25.9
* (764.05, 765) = 25.8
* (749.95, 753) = 27.4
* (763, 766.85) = 24.3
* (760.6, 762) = 24.3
